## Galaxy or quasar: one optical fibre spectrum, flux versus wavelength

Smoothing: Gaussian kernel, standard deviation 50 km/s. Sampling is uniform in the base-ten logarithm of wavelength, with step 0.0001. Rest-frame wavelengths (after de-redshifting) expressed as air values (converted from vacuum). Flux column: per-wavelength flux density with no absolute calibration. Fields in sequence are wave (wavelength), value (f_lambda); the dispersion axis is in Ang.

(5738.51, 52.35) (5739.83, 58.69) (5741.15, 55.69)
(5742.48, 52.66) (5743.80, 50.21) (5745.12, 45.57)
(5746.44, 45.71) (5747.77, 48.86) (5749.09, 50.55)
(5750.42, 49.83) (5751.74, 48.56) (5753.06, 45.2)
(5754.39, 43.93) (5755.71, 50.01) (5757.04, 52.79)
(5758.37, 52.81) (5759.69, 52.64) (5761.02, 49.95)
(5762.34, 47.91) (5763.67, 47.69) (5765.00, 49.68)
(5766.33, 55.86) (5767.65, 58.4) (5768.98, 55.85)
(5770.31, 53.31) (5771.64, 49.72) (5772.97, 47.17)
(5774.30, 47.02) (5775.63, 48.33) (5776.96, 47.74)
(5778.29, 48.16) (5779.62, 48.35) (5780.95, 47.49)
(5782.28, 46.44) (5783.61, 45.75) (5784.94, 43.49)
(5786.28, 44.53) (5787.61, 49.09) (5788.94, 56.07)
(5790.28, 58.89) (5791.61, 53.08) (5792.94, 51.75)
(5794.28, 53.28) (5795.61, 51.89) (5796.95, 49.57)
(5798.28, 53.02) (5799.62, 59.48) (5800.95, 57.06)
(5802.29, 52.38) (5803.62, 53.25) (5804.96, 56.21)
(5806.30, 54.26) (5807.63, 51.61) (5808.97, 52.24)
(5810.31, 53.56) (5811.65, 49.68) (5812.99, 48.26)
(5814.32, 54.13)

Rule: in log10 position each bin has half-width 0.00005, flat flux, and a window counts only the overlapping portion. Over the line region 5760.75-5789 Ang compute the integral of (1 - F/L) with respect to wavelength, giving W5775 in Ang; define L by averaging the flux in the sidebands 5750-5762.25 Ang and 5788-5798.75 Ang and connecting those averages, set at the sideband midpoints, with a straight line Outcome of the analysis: 1.1 Ang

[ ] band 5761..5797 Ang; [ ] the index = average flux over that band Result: 50.2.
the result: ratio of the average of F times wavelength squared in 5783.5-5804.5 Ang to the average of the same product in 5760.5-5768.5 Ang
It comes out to 1.02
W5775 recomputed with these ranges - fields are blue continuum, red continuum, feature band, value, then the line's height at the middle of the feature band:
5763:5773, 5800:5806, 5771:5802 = 1.99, 53.8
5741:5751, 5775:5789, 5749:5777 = -1.01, 48.5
